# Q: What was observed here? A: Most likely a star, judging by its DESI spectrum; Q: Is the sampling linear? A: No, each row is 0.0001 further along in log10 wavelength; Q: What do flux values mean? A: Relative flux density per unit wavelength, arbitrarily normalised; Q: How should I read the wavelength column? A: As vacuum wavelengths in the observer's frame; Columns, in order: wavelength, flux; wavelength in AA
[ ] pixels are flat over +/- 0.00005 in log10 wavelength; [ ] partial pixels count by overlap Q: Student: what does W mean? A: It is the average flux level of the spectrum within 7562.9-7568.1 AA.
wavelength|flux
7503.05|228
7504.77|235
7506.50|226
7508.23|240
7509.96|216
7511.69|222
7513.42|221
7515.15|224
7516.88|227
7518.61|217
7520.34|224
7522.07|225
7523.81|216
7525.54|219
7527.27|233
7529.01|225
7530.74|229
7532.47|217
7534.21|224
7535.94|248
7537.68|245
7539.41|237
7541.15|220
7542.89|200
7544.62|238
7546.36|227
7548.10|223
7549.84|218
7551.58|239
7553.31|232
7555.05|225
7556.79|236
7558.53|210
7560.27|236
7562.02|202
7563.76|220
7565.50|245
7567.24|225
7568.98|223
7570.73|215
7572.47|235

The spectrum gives 230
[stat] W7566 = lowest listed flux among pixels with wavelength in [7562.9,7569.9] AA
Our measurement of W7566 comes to 220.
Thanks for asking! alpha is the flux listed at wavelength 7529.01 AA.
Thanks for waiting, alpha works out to 225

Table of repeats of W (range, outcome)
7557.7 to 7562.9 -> 216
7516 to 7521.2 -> 223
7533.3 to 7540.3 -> 238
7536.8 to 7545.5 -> 228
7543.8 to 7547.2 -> 232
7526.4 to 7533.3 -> 226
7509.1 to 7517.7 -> 222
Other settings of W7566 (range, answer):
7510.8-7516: 221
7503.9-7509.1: 226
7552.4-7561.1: 210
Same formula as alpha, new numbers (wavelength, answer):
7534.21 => 224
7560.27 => 236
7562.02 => 202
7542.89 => 200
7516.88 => 227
